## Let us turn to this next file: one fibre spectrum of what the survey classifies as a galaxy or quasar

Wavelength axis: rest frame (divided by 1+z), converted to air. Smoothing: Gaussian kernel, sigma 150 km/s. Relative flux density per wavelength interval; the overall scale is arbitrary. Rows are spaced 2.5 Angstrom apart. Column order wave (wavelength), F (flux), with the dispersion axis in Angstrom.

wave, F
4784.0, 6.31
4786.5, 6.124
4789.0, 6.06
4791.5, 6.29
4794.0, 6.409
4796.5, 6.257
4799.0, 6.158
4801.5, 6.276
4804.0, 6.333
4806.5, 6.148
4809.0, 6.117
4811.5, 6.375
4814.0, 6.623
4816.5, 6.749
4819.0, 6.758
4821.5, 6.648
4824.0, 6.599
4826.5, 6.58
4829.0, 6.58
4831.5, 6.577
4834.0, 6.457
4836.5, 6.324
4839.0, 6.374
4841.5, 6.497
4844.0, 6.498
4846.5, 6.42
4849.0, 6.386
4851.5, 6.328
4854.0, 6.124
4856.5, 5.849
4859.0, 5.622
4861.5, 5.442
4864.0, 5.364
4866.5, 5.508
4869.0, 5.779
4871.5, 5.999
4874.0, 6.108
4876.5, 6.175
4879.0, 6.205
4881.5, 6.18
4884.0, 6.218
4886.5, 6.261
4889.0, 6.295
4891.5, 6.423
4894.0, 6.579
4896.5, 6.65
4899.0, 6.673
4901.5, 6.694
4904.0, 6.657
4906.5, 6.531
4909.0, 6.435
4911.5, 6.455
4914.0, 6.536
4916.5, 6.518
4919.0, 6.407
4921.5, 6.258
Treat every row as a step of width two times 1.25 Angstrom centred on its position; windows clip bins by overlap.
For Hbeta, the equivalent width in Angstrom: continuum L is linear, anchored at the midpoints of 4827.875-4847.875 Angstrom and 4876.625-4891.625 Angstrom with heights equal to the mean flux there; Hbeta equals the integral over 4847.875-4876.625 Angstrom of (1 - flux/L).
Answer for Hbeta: 2.14 Angstrom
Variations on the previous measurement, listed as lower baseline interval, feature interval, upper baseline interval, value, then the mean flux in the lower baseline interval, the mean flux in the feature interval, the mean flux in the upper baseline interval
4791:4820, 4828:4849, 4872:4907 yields -0.3 Angstrom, 6.37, 6.46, 6.39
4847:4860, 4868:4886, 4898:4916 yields 0.6 Angstrom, 6.09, 6.11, 6.57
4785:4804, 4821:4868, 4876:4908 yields 0.9 Angstrom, 6.23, 6.21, 6.43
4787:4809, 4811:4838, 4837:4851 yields -1.0 Angstrom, 6.23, 6.57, 6.42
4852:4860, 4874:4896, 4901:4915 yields -0.1 Angstrom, 5.92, 6.29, 6.54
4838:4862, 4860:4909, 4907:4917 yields 1.2 Angstrom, 6.17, 6.2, 6.49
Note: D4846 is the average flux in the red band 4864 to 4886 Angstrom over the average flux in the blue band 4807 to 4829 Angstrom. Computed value 0.9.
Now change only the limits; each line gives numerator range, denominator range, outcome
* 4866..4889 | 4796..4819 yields 0.96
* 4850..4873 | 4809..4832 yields 0.88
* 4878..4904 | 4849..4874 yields 1.10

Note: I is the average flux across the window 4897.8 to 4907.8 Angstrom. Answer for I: 6.64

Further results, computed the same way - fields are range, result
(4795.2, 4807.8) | 6.23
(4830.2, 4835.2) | 6.52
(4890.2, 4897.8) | 6.55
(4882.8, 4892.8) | 6.3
